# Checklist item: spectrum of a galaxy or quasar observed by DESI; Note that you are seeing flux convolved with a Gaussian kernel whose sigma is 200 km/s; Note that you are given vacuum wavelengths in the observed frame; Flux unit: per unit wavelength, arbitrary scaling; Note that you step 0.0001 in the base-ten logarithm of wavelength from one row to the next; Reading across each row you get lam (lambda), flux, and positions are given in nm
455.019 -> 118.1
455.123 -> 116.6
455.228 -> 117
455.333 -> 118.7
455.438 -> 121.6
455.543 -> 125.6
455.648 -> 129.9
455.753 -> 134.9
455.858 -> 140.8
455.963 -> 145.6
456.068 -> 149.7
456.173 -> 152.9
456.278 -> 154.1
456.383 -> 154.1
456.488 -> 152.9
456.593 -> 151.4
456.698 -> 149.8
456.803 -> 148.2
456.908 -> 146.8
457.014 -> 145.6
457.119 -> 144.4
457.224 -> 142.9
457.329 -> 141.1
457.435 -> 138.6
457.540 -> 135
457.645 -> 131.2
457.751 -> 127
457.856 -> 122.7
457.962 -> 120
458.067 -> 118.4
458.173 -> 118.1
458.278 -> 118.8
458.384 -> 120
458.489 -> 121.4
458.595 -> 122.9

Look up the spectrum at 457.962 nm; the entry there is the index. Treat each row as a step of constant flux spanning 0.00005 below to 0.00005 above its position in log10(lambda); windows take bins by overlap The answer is 120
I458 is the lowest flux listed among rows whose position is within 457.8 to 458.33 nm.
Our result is 118.1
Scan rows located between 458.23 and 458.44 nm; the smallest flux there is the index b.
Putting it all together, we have 118.8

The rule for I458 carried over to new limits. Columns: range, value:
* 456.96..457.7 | 131.2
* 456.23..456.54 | 152.9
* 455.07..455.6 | 116.6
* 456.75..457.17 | 144.4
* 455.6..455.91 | 129.9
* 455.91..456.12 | 145.6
